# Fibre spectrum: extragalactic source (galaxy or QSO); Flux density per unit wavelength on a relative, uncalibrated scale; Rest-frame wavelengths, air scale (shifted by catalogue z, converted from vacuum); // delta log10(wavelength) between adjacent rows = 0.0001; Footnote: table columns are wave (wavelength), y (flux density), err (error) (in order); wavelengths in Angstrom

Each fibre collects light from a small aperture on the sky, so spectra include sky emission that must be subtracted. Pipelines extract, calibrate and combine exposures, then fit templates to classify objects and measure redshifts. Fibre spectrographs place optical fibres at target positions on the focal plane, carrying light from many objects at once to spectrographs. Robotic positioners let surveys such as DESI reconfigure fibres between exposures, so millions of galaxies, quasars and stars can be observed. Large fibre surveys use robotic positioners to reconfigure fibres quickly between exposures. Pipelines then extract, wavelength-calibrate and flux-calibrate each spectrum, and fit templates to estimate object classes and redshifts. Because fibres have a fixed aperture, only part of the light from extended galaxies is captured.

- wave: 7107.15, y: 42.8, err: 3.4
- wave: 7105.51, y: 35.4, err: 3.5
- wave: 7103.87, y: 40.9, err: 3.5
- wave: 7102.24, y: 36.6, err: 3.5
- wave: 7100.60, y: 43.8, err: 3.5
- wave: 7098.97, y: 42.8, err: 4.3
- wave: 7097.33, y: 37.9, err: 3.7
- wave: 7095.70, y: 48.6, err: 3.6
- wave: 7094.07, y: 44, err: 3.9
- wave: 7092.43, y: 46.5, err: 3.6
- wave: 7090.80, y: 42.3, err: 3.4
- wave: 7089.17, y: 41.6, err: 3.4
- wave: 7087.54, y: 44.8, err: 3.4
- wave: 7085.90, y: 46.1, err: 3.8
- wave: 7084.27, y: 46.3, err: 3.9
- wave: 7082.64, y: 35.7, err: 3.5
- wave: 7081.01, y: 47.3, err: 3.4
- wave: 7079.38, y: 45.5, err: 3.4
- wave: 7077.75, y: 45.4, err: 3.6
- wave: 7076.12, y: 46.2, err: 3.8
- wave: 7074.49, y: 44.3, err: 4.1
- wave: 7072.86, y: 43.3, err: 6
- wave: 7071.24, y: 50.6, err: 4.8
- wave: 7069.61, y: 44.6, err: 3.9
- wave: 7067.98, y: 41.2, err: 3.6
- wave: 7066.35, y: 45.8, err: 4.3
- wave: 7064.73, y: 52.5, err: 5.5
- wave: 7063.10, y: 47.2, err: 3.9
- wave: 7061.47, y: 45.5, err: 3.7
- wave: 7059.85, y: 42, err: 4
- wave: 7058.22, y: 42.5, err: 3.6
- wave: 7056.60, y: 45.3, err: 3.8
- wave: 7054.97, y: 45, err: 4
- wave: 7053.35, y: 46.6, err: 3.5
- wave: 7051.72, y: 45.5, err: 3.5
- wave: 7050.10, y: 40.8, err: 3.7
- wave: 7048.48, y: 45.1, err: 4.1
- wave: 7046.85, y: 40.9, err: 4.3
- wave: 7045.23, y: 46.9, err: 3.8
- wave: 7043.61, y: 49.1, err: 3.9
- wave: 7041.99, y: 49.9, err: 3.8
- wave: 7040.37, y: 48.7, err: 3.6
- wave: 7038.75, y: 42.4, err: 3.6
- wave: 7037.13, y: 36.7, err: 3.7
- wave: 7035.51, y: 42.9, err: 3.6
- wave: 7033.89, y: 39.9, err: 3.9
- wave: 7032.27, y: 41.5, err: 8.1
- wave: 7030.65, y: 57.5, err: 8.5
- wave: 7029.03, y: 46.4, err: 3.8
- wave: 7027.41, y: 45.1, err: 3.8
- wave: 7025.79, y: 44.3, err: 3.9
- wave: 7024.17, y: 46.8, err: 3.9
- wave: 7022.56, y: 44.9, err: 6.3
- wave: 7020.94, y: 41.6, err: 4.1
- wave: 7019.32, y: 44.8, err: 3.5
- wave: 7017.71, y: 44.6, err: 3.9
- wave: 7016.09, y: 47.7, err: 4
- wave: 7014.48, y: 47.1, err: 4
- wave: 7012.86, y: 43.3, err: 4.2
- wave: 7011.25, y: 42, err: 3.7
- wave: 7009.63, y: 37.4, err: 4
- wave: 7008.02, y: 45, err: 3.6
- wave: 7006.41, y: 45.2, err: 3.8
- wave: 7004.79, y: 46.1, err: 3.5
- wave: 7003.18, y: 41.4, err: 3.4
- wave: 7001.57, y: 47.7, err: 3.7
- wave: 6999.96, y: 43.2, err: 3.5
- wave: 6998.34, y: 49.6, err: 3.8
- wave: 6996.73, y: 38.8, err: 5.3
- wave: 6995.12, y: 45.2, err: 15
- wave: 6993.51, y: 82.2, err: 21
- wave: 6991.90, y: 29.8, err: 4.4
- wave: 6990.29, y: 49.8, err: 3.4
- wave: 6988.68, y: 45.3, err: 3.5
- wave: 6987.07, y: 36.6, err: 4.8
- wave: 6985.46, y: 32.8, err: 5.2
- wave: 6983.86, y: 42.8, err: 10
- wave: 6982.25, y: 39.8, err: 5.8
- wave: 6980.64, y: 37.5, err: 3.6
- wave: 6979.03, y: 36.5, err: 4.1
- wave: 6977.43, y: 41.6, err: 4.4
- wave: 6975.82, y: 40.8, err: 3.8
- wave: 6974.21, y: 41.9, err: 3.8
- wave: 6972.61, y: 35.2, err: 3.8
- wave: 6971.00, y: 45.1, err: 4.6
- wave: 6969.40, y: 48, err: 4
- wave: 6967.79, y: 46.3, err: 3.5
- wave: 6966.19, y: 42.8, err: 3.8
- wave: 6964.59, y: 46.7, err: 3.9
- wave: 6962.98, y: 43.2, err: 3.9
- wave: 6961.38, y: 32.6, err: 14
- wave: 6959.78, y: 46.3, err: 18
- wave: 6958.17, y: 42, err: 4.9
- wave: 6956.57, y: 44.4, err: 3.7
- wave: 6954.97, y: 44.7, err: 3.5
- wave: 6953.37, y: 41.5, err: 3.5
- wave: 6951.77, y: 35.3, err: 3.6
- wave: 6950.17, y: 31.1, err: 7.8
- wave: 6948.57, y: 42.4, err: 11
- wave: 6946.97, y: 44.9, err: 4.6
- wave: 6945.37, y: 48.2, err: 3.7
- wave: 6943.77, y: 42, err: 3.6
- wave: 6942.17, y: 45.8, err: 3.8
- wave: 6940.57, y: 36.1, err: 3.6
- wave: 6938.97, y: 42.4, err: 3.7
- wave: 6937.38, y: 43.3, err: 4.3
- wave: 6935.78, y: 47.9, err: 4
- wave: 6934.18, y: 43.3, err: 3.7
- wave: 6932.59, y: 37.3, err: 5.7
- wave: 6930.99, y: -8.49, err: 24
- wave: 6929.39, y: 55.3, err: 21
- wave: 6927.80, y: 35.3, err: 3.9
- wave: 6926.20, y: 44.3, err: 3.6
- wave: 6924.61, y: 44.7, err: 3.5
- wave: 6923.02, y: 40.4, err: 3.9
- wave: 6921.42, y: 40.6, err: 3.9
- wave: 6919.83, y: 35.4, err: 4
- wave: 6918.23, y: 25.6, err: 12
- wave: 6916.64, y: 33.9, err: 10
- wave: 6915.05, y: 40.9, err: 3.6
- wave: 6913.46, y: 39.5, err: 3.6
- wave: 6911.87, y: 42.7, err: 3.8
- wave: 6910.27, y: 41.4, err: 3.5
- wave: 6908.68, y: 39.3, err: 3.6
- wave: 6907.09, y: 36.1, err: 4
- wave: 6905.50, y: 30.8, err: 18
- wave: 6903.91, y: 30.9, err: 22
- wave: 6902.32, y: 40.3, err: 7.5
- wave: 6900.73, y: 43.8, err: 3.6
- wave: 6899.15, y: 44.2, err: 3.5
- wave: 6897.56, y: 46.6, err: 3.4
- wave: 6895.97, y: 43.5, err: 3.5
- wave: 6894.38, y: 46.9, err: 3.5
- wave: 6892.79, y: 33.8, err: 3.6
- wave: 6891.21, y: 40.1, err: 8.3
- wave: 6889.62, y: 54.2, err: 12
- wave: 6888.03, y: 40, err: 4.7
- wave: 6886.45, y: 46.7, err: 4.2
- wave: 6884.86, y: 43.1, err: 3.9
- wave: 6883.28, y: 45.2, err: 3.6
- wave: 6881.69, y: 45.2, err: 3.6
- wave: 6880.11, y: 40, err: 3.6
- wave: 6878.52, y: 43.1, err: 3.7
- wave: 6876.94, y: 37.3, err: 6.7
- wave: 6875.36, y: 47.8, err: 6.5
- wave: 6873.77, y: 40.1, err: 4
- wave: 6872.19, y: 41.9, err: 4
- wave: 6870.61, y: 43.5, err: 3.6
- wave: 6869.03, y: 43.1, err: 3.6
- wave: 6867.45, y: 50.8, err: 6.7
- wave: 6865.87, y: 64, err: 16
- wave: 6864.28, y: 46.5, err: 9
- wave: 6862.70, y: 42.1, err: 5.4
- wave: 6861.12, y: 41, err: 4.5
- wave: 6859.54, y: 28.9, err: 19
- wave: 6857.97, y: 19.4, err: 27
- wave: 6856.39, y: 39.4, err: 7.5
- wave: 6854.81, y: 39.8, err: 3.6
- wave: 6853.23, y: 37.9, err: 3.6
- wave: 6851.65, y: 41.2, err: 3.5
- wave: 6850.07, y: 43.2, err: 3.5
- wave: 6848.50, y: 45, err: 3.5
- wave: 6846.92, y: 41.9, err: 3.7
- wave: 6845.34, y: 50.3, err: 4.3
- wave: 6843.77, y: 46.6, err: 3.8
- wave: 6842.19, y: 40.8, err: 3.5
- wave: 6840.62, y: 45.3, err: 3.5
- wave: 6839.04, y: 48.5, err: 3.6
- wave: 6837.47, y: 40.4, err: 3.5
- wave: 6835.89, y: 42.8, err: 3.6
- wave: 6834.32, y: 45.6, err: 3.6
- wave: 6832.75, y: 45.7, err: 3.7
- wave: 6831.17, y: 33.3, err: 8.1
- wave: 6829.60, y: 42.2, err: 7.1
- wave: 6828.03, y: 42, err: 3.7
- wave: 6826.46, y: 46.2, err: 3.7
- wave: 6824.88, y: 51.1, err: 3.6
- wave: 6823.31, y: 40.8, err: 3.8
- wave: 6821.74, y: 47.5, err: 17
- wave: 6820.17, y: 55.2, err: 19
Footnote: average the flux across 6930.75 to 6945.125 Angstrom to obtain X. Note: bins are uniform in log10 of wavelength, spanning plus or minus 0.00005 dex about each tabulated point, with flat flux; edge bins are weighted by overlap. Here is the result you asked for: 38.8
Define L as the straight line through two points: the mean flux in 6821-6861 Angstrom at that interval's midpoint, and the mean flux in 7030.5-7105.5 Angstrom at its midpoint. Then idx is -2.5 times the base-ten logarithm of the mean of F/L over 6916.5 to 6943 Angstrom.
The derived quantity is 0.13 mag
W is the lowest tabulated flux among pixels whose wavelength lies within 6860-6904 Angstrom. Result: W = 30.9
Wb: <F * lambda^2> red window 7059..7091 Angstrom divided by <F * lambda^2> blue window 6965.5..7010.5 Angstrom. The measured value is 1.06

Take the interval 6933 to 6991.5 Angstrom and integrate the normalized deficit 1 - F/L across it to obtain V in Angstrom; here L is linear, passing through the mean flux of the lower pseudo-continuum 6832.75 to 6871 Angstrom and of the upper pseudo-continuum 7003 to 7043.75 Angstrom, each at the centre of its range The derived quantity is 3.1 Angstrom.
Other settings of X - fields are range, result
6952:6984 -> 41.8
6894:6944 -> 39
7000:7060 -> 44.6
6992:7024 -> 45.9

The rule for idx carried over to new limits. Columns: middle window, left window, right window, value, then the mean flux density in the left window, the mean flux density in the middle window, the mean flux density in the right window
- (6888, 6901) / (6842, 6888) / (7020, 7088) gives -0.023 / 42.6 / 43.9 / 45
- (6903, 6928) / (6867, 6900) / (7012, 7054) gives 0.166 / 43.6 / 37.7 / 45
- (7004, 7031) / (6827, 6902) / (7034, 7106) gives -0.030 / 42.9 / 45.1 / 44.2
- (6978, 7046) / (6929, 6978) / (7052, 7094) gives -0.039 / 40.8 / 44.4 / 44.9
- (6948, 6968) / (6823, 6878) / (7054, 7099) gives 0.060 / 42.8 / 41.3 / 44.7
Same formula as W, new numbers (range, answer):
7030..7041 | 36.7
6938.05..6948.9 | 36.1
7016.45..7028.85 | 41.6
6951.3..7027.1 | 29.8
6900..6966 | -8.49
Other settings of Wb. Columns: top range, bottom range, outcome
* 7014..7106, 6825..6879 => 1.11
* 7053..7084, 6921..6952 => 1.18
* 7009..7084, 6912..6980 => 1.15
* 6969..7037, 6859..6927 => 1.09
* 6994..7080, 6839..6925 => 1.14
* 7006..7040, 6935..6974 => 1.06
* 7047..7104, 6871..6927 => 1.14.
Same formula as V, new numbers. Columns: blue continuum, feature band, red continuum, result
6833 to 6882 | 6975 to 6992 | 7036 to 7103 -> 1.5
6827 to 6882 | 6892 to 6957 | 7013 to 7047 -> 6.2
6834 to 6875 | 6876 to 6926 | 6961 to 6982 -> 2.0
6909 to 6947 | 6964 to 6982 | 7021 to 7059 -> -0.2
